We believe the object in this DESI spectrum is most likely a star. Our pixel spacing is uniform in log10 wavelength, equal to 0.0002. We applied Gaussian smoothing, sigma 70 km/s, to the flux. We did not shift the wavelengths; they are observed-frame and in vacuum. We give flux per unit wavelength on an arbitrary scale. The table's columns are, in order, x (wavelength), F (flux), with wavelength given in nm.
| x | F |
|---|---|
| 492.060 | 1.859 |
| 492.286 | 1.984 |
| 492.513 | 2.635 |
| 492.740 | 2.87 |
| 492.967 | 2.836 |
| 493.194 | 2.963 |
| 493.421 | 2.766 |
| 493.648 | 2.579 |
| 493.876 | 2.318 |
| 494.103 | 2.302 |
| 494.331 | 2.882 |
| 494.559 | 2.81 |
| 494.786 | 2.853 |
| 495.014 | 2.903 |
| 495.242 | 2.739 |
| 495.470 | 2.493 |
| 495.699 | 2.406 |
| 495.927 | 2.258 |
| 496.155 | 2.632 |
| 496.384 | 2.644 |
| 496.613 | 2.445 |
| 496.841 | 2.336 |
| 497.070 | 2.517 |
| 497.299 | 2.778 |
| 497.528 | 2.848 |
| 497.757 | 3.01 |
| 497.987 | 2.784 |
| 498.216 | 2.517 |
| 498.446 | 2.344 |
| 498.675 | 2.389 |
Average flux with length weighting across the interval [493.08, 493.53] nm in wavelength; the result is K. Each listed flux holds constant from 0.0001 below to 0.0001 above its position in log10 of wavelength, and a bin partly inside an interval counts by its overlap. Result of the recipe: 2.87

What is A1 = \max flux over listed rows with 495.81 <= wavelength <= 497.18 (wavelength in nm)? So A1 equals 2.644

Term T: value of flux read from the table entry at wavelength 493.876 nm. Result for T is 2.318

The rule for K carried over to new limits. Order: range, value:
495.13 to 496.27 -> 2.5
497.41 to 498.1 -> 2.88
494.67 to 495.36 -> 2.83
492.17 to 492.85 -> 2.49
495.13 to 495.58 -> 2.62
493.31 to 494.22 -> 2.49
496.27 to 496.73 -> 2.55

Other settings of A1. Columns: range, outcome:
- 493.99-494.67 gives 2.882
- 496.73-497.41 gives 2.778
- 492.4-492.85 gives 2.87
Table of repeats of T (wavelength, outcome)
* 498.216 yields 2.517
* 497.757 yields 3.01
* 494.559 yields 2.81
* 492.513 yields 2.635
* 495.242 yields 2.739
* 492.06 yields 1.859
